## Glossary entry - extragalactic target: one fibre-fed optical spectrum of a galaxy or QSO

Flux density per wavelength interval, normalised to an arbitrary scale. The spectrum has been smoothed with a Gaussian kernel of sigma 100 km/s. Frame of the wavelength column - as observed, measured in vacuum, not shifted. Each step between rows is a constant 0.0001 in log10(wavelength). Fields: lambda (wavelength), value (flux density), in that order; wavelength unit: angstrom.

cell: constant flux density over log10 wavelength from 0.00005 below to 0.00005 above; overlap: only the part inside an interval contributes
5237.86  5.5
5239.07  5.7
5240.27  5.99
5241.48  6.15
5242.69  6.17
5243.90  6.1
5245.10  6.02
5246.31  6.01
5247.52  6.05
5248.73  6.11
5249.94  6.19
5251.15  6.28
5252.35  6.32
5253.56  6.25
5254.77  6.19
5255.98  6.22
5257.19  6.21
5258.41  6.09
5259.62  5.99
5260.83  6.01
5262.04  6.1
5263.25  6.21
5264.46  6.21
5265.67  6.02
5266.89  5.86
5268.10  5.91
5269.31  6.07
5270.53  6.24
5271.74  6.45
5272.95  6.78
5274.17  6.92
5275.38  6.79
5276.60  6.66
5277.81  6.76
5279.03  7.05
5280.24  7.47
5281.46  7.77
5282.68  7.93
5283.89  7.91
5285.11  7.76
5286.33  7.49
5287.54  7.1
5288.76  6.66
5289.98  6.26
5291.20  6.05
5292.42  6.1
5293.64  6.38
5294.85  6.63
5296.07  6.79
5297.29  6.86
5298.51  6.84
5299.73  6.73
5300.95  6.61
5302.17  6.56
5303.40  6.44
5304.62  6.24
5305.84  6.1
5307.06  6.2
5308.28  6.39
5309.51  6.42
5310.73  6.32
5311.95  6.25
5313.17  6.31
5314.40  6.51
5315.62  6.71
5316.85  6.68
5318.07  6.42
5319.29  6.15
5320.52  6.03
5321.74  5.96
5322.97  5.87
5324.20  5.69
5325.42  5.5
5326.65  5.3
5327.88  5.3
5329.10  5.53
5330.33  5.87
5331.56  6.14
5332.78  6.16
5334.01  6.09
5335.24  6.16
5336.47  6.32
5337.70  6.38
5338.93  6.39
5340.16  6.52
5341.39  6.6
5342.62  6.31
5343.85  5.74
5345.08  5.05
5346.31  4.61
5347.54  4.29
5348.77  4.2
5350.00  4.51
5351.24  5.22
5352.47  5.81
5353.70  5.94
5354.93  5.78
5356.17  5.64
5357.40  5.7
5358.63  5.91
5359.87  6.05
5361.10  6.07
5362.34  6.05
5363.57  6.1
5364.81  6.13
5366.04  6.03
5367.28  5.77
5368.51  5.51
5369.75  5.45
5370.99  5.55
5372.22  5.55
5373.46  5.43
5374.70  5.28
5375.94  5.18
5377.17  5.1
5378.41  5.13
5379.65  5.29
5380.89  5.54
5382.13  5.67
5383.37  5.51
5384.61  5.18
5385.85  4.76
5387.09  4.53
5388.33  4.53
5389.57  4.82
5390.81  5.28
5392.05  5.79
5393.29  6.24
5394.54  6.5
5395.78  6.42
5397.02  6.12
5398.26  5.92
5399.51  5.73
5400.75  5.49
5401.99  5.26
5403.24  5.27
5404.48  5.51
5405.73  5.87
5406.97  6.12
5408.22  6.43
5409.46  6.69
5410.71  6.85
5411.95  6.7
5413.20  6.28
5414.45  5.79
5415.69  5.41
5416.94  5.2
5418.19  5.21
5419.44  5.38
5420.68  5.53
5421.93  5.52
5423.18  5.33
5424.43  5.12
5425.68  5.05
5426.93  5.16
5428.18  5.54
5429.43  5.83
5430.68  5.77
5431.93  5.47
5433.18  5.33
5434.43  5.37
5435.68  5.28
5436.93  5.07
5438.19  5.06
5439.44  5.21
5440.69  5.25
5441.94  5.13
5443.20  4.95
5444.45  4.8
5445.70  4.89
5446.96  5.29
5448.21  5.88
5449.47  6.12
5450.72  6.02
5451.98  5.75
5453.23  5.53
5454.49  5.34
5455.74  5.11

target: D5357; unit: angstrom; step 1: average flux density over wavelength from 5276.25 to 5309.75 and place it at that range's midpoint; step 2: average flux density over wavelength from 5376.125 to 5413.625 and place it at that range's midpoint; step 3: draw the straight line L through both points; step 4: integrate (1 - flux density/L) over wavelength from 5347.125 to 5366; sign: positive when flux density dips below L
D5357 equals 1.56 angstrom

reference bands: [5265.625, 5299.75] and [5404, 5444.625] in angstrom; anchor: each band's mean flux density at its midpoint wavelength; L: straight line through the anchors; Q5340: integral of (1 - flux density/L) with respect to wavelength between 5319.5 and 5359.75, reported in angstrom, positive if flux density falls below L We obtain 3.7 angstrom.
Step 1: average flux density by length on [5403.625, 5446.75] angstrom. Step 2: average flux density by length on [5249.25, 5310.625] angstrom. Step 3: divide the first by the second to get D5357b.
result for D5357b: 0.8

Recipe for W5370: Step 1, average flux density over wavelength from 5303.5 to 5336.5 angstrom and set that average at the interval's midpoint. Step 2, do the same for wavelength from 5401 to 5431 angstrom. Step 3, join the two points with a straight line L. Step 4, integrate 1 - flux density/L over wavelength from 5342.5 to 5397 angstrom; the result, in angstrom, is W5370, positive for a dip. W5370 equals 3.8 angstrom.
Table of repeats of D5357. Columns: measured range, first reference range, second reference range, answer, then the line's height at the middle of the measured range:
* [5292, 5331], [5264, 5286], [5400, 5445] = 1.6 angstrom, 6.5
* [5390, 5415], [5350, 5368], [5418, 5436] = -2.0 angstrom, 5.55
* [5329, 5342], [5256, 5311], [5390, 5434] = 0.0 angstrom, 6.24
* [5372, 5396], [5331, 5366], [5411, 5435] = 1.3 angstrom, 5.67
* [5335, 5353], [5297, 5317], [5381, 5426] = 1.6 angstrom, 6.15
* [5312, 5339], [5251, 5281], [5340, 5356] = -1.9 angstrom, 5.67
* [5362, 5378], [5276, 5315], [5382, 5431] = 1.0 angstrom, 5.99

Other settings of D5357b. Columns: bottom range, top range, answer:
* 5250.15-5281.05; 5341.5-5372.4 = 0.88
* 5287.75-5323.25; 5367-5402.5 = 0.85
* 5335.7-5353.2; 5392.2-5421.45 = 1.06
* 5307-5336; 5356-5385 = 0.92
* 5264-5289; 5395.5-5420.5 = 0.86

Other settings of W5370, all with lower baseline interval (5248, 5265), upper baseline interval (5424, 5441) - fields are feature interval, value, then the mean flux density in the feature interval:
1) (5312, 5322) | -0.81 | 6.36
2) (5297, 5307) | -0.95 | 6.52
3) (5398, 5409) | -0.56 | 5.74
